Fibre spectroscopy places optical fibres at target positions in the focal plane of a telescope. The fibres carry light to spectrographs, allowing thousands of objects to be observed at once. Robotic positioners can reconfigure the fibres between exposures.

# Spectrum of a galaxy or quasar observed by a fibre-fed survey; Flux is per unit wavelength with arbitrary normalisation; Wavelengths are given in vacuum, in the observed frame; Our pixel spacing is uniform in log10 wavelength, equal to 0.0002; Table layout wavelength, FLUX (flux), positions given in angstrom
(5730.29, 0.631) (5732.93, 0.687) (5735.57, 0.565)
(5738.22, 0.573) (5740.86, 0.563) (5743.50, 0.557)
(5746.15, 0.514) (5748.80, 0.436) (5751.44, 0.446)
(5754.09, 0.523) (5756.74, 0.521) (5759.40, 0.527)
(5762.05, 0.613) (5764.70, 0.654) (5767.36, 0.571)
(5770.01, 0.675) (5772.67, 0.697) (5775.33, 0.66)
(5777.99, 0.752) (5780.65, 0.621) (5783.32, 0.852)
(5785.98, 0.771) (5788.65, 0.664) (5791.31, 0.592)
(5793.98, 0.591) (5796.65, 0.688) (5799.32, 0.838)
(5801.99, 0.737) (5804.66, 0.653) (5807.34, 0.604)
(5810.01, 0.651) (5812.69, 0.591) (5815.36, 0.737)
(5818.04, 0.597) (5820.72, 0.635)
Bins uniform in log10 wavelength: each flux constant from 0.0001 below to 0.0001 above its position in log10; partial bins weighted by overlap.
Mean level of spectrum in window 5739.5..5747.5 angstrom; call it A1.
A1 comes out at 0.544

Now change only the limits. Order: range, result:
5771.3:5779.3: 0.702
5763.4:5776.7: 0.652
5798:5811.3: 0.697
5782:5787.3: 0.812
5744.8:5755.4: 0.48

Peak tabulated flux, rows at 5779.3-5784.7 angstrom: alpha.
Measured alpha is 0.852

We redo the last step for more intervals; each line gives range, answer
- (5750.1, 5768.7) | 0.654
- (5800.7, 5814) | 0.737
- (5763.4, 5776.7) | 0.697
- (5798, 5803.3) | 0.838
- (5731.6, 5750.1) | 0.687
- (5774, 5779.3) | 0.752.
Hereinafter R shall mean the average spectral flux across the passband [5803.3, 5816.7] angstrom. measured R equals 0.648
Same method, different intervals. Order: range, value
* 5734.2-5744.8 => 0.565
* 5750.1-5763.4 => 0.526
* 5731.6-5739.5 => 0.608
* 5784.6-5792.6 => 0.678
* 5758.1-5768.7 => 0.592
